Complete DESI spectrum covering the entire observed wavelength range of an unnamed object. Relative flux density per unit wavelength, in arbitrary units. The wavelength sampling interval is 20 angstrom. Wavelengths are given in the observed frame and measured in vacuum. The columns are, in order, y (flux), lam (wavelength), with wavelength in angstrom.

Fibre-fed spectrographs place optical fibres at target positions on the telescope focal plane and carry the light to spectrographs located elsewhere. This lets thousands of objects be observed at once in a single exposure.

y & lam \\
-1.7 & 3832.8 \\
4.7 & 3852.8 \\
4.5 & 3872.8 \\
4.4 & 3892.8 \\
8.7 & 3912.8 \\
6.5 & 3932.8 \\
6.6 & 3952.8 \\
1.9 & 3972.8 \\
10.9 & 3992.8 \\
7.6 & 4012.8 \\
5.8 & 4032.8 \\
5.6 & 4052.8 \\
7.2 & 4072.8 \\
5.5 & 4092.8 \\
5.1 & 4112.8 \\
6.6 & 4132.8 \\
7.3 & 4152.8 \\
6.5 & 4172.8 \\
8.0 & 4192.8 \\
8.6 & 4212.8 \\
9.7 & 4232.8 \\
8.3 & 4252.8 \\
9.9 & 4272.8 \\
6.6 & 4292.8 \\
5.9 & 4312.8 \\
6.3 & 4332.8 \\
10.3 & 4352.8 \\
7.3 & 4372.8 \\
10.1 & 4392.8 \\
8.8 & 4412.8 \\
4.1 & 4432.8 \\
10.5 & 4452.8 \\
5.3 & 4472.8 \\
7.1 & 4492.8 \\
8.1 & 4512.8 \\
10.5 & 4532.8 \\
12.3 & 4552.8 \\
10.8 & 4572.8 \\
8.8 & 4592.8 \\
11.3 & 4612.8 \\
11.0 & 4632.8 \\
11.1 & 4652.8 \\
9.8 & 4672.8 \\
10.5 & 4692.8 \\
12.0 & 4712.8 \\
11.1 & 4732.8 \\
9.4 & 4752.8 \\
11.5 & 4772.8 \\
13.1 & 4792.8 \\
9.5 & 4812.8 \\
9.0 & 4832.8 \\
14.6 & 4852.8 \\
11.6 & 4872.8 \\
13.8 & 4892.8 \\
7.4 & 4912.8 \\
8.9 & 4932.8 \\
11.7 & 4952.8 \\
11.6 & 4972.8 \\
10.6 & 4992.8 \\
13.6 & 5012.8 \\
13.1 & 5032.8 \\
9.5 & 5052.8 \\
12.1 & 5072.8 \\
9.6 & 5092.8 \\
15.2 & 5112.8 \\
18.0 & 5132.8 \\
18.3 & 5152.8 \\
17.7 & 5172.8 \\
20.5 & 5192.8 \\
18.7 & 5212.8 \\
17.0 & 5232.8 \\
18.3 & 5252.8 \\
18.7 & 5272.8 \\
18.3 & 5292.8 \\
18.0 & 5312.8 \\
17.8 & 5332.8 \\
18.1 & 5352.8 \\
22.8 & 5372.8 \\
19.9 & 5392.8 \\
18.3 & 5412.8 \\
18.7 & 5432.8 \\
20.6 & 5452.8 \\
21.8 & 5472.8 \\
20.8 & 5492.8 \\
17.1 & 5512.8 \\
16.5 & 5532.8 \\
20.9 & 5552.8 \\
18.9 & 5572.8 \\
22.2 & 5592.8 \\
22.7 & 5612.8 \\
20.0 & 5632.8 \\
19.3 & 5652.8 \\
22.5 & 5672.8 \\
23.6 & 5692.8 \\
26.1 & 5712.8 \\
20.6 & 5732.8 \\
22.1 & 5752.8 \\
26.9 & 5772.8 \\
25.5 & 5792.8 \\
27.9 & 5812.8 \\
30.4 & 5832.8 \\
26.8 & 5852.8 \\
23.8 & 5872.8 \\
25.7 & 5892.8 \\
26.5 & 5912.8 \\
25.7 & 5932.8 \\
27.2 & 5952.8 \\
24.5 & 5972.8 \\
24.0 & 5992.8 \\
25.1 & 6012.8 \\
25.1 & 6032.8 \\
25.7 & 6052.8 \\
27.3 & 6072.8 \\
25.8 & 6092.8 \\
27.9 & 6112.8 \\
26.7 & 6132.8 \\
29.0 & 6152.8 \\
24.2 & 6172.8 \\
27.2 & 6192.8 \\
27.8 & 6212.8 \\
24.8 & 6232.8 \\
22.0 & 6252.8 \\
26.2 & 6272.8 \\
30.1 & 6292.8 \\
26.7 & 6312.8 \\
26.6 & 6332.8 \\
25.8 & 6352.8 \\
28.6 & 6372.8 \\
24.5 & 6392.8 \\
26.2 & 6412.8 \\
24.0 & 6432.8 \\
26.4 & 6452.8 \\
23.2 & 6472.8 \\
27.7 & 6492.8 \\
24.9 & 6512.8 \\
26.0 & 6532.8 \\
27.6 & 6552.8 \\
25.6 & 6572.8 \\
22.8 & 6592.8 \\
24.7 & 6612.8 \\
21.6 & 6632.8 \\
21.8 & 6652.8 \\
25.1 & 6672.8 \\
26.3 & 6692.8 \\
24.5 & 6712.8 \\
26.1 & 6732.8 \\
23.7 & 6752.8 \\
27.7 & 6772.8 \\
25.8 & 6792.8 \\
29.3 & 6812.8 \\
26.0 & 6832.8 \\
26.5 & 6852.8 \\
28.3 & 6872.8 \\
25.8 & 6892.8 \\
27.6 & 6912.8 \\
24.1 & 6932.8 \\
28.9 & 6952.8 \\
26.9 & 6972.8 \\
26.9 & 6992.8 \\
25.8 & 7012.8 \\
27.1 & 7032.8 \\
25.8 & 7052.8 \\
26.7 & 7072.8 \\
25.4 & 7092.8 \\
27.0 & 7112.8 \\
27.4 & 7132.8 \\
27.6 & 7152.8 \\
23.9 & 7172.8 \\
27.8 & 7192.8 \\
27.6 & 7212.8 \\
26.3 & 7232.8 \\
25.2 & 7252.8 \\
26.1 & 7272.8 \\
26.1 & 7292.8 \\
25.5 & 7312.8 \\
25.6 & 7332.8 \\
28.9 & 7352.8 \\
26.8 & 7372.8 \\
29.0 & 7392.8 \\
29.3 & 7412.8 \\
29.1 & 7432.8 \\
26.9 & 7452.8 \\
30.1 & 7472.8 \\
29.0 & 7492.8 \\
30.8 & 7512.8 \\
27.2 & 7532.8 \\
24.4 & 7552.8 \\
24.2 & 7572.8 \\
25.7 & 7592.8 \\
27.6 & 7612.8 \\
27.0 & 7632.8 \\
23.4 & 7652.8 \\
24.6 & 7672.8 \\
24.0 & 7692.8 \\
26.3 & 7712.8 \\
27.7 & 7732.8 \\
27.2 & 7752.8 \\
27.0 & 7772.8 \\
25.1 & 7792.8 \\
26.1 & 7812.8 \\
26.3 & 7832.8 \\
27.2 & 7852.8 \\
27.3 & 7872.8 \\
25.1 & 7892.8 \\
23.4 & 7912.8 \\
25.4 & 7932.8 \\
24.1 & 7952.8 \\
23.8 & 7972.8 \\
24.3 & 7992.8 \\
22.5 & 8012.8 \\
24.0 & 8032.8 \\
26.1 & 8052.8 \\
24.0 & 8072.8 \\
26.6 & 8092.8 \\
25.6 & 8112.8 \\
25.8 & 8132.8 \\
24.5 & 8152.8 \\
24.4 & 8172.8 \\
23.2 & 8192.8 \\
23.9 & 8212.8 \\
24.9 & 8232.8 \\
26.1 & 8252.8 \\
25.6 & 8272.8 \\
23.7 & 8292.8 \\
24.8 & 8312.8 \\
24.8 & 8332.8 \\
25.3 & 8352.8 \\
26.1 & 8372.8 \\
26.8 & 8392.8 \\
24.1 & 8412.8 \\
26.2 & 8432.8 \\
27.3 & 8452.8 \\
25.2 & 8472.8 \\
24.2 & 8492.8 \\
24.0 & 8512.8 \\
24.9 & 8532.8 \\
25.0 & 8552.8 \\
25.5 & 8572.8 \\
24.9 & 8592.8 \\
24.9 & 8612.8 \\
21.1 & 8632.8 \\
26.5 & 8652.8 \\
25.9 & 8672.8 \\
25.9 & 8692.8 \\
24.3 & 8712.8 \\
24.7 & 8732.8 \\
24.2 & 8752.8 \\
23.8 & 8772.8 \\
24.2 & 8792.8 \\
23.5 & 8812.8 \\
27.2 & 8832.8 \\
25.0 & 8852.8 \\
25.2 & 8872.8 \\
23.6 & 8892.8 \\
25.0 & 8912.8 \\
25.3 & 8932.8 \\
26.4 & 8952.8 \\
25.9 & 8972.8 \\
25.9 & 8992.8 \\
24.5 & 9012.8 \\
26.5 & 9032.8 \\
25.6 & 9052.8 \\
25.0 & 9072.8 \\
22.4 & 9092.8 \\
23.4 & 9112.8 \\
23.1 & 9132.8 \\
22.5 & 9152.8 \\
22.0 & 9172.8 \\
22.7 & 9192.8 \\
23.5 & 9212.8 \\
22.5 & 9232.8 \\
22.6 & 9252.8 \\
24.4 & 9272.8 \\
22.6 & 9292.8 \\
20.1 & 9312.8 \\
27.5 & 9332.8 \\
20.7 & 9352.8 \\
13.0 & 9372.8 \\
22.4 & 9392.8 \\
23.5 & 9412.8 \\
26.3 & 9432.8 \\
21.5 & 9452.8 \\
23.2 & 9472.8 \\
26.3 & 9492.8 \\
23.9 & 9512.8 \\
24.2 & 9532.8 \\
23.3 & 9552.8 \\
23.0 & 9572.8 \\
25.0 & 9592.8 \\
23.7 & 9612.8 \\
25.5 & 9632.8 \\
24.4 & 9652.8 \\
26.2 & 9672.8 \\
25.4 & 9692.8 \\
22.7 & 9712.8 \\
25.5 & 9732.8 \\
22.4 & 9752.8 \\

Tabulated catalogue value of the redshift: 0.283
